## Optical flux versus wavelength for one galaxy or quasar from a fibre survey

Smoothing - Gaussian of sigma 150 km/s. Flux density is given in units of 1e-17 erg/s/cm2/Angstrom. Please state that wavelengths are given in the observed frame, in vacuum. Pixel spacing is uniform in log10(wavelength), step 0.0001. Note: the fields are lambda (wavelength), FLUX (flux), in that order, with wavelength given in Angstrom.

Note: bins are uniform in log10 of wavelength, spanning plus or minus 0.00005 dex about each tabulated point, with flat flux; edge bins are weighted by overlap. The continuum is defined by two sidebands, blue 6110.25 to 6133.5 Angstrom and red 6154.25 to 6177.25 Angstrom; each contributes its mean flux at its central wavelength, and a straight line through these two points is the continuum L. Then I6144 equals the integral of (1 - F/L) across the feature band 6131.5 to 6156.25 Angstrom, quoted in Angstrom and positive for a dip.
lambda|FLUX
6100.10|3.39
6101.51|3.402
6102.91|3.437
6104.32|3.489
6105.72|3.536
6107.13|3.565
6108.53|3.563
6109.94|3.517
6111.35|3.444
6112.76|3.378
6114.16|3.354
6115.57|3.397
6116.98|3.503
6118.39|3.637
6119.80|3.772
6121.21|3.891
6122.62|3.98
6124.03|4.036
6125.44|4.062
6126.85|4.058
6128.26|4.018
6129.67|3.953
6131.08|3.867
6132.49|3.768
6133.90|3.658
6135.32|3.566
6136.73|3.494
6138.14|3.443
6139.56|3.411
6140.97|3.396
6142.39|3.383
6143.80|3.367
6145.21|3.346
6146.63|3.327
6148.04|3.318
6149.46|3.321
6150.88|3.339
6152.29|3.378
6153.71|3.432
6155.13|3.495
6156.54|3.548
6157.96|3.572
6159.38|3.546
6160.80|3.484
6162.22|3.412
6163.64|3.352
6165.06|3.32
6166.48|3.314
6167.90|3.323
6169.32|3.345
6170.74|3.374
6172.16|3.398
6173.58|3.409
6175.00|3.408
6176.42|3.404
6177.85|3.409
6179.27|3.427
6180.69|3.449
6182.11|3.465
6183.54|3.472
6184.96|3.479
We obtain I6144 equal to 1.0 Angstrom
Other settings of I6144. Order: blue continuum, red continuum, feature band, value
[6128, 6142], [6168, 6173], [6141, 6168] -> 0.7 Angstrom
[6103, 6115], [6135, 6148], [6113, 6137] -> -2.2 Angstrom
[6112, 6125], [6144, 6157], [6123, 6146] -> -1.0 Angstrom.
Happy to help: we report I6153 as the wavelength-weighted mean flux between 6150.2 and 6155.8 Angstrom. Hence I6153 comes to 3.41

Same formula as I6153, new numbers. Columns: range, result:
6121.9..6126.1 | 4.02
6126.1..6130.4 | 4.01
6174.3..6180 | 3.41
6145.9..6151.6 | 3.33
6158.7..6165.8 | 3.42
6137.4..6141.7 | 3.41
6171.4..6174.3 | 3.41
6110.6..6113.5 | 3.41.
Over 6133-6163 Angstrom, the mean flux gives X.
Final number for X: 3.44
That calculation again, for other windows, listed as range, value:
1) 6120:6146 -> 3.71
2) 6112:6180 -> 3.53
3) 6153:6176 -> 3.42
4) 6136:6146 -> 3.41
